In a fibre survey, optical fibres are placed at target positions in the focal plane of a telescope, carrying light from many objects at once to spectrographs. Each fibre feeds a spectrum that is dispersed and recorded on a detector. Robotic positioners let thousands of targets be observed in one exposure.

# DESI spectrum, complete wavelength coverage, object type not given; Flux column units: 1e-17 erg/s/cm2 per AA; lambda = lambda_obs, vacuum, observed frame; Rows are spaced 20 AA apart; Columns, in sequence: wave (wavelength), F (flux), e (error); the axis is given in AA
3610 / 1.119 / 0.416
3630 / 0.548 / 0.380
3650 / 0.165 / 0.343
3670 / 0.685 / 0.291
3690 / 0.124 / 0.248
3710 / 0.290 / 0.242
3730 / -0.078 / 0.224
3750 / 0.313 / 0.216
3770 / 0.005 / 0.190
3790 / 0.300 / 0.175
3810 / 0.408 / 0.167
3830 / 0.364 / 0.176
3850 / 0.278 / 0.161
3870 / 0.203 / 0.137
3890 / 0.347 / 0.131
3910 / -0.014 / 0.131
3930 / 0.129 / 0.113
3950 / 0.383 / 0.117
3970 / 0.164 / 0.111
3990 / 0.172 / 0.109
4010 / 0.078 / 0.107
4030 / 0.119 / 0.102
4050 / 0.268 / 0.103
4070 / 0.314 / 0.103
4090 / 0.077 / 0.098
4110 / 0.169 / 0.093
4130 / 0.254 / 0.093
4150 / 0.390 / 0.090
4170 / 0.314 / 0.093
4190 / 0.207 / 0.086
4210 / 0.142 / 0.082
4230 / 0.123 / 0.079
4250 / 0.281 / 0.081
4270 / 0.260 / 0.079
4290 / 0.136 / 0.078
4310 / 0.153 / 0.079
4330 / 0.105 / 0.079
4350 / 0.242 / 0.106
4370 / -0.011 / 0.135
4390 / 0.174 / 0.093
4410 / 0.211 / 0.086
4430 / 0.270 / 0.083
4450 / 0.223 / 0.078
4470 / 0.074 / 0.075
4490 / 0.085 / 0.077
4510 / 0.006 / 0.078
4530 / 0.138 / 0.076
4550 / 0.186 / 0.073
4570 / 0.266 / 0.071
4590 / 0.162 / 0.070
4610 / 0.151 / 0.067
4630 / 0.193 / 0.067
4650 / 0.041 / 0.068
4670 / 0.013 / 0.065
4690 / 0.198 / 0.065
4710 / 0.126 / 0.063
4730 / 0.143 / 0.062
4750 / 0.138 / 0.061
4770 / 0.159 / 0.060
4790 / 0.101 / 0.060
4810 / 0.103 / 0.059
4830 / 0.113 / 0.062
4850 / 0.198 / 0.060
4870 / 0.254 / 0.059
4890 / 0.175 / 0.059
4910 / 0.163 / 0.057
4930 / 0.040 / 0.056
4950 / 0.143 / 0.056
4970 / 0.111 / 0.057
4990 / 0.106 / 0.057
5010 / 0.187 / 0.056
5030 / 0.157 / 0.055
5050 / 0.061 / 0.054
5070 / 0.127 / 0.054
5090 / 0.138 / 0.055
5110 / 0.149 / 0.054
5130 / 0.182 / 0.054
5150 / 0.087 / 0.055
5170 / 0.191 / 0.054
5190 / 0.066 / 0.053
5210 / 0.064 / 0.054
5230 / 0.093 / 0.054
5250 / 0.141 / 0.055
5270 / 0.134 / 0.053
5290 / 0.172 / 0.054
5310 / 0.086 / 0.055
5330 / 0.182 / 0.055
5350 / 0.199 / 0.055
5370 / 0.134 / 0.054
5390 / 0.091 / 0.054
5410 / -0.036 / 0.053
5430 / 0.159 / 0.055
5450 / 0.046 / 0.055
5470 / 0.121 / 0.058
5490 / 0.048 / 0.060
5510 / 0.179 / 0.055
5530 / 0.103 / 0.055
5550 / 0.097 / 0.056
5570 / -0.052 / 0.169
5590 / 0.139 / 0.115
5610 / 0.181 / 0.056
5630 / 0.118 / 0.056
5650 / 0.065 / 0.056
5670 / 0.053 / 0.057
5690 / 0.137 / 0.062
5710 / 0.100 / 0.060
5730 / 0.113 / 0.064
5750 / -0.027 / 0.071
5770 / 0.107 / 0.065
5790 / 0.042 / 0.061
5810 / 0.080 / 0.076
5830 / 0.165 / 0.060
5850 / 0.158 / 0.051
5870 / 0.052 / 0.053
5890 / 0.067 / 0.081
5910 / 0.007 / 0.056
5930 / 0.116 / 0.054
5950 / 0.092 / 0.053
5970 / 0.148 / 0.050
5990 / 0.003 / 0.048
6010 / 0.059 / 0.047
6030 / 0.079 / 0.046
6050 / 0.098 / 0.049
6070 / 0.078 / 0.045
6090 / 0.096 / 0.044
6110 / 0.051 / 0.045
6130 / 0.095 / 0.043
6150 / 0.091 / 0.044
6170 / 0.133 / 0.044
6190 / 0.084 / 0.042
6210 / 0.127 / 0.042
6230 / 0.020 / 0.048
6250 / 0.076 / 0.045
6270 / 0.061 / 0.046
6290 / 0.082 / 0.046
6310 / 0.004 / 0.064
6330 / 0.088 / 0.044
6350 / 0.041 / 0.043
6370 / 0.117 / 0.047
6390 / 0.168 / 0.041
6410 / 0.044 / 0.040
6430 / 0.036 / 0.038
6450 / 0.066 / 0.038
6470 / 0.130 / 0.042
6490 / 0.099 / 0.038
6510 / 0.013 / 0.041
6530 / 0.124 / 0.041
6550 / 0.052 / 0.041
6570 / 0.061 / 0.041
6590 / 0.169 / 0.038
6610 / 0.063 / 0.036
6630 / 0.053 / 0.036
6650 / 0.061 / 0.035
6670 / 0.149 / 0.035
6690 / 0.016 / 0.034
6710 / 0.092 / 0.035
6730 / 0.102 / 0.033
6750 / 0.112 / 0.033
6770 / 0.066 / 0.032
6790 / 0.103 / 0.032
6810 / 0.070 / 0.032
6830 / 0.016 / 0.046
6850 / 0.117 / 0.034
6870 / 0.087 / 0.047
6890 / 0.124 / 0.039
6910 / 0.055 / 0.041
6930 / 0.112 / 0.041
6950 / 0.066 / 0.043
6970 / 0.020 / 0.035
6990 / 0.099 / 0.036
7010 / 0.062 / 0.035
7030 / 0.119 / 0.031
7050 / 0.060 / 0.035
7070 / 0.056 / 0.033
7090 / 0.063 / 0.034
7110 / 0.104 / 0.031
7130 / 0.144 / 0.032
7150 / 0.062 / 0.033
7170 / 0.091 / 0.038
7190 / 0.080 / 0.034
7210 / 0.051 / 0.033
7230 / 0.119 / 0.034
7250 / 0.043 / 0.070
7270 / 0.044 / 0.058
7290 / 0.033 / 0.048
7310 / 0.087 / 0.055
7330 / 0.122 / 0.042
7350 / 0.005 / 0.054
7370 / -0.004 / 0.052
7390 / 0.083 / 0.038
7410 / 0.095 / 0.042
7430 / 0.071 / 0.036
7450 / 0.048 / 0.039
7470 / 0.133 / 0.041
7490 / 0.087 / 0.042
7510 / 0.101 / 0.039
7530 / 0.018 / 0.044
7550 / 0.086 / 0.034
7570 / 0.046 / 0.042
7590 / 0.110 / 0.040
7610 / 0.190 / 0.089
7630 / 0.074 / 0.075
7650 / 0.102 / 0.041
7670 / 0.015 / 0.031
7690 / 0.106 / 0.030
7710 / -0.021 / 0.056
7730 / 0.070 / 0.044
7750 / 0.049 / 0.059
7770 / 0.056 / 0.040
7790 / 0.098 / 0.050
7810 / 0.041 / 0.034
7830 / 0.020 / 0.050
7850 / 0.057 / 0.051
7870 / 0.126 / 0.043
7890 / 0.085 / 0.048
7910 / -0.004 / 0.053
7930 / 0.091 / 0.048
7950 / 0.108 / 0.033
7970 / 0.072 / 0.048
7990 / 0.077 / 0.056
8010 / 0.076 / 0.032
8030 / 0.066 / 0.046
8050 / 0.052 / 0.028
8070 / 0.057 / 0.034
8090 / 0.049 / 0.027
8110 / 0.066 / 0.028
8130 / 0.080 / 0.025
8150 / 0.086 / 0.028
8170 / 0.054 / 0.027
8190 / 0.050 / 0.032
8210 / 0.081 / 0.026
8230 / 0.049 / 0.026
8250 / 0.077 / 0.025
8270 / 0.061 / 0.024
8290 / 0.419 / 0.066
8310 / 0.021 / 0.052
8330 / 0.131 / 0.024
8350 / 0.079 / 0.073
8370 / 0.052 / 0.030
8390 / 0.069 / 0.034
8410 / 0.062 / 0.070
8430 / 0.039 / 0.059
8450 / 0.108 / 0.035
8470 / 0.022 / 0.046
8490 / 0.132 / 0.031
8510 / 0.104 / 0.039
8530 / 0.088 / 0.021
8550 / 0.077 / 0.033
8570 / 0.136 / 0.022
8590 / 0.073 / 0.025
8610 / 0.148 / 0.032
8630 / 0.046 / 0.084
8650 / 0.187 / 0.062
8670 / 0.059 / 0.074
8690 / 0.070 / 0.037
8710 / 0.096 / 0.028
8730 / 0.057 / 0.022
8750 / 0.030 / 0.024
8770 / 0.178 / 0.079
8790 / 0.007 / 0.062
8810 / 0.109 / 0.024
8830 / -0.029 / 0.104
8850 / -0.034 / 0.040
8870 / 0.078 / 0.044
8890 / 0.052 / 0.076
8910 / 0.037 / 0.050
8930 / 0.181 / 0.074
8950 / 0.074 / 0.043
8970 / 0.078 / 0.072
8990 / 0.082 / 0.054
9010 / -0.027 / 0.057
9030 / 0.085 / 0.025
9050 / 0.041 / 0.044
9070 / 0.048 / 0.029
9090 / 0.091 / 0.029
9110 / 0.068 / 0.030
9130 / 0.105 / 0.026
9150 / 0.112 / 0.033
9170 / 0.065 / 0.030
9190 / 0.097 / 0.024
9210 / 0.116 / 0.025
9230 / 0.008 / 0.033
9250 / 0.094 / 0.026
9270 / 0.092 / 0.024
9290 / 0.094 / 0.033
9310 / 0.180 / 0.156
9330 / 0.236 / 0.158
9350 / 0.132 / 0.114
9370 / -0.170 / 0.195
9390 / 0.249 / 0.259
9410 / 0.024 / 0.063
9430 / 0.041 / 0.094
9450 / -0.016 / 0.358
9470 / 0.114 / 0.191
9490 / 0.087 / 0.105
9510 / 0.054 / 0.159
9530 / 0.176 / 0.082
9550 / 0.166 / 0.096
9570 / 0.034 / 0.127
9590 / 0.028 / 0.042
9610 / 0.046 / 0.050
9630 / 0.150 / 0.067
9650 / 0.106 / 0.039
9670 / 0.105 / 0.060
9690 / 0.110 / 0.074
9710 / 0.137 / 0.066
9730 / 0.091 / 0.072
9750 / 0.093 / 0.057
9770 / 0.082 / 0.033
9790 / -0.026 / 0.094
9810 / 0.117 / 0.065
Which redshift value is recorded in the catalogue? 1.223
